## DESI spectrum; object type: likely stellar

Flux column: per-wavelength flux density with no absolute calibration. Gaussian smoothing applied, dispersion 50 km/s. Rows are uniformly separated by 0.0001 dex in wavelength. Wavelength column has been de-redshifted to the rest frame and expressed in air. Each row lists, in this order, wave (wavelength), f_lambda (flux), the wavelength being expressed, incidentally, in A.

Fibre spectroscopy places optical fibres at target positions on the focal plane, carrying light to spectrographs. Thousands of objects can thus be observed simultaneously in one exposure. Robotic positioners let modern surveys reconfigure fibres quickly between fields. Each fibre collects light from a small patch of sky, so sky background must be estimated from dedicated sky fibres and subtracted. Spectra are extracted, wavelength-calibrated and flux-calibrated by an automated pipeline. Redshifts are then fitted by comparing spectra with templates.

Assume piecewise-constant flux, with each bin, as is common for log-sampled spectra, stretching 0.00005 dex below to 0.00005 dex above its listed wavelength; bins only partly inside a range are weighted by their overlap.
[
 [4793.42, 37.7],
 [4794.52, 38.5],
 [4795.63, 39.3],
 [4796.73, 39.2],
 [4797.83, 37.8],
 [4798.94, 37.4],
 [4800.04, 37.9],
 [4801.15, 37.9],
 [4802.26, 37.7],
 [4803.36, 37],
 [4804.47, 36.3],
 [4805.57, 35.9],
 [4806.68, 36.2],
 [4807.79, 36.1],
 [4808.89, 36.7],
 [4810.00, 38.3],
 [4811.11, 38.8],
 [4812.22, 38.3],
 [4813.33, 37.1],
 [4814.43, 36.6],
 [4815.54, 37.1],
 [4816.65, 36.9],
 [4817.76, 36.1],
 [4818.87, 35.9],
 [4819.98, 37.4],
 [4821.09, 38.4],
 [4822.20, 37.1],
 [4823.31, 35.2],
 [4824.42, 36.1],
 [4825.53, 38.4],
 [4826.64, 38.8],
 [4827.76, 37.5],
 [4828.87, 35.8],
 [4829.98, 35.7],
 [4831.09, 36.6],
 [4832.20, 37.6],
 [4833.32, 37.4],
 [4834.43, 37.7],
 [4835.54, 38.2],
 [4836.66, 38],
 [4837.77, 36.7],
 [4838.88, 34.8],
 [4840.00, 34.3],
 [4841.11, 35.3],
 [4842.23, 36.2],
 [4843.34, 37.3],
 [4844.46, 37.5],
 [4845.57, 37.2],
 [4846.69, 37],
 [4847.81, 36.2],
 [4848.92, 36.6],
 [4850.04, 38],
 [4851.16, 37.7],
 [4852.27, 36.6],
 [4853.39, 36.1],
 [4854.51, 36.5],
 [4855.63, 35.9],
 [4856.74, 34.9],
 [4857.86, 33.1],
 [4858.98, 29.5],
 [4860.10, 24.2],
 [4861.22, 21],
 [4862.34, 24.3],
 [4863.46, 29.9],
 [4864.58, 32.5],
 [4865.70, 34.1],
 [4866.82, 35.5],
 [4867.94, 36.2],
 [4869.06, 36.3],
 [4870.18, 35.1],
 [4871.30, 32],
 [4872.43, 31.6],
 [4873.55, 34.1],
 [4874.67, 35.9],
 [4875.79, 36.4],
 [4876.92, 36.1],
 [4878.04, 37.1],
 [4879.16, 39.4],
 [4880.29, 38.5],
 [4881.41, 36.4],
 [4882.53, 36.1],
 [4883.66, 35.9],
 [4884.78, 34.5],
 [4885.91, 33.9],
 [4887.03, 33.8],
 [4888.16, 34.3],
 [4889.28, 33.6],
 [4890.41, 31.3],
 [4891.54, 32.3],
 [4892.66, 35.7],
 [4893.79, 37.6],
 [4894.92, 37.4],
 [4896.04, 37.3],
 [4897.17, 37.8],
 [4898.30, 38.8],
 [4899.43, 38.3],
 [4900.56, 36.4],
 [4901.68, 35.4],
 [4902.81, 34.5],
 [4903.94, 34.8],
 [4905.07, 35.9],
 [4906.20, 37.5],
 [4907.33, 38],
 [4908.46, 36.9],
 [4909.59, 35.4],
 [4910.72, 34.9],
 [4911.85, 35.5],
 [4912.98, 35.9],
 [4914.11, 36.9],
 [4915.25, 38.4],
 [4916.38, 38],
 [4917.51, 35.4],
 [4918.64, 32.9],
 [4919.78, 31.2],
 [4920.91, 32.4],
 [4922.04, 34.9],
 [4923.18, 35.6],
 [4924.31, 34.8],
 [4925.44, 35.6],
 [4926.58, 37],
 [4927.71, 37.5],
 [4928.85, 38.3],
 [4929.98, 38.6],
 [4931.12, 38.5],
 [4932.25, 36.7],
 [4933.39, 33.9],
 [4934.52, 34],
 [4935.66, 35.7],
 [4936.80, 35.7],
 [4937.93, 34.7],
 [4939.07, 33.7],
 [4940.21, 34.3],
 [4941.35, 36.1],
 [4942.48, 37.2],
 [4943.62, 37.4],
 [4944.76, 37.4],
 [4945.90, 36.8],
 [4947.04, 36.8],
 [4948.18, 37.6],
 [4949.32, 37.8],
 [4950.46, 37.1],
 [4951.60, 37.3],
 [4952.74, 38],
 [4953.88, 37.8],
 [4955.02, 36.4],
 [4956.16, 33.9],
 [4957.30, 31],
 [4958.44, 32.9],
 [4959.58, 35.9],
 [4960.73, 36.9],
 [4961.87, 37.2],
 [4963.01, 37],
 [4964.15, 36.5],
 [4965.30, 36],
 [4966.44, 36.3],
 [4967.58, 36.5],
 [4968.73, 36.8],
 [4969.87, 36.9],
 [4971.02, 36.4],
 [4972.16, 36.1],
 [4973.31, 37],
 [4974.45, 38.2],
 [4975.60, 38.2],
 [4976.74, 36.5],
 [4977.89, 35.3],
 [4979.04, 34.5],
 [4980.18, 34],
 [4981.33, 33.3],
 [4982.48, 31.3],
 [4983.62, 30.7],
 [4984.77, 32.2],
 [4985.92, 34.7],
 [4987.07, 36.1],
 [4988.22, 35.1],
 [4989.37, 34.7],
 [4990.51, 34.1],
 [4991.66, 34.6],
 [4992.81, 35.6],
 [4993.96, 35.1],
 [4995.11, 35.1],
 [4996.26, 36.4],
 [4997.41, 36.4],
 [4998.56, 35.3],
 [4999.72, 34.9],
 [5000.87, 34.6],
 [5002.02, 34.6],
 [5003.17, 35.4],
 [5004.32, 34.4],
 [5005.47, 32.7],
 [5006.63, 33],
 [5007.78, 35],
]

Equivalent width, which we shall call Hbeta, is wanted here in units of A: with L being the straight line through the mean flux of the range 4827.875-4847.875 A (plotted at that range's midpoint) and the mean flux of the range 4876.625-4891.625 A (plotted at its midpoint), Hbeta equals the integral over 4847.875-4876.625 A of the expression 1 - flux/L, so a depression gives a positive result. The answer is 2.0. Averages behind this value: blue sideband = 36.7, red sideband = 35.3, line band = 33.4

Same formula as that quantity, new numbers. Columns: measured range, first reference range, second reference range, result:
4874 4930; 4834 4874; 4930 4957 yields -0.8 A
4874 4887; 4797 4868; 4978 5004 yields -0.3 A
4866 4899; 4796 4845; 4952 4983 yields 0.9 A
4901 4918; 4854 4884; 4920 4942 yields -0.6 A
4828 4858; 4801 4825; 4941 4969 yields 0.2 A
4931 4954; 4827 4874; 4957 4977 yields -0.2 A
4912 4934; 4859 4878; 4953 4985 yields -1.2 A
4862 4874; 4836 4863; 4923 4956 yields 0.6 A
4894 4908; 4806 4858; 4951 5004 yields -0.3 A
